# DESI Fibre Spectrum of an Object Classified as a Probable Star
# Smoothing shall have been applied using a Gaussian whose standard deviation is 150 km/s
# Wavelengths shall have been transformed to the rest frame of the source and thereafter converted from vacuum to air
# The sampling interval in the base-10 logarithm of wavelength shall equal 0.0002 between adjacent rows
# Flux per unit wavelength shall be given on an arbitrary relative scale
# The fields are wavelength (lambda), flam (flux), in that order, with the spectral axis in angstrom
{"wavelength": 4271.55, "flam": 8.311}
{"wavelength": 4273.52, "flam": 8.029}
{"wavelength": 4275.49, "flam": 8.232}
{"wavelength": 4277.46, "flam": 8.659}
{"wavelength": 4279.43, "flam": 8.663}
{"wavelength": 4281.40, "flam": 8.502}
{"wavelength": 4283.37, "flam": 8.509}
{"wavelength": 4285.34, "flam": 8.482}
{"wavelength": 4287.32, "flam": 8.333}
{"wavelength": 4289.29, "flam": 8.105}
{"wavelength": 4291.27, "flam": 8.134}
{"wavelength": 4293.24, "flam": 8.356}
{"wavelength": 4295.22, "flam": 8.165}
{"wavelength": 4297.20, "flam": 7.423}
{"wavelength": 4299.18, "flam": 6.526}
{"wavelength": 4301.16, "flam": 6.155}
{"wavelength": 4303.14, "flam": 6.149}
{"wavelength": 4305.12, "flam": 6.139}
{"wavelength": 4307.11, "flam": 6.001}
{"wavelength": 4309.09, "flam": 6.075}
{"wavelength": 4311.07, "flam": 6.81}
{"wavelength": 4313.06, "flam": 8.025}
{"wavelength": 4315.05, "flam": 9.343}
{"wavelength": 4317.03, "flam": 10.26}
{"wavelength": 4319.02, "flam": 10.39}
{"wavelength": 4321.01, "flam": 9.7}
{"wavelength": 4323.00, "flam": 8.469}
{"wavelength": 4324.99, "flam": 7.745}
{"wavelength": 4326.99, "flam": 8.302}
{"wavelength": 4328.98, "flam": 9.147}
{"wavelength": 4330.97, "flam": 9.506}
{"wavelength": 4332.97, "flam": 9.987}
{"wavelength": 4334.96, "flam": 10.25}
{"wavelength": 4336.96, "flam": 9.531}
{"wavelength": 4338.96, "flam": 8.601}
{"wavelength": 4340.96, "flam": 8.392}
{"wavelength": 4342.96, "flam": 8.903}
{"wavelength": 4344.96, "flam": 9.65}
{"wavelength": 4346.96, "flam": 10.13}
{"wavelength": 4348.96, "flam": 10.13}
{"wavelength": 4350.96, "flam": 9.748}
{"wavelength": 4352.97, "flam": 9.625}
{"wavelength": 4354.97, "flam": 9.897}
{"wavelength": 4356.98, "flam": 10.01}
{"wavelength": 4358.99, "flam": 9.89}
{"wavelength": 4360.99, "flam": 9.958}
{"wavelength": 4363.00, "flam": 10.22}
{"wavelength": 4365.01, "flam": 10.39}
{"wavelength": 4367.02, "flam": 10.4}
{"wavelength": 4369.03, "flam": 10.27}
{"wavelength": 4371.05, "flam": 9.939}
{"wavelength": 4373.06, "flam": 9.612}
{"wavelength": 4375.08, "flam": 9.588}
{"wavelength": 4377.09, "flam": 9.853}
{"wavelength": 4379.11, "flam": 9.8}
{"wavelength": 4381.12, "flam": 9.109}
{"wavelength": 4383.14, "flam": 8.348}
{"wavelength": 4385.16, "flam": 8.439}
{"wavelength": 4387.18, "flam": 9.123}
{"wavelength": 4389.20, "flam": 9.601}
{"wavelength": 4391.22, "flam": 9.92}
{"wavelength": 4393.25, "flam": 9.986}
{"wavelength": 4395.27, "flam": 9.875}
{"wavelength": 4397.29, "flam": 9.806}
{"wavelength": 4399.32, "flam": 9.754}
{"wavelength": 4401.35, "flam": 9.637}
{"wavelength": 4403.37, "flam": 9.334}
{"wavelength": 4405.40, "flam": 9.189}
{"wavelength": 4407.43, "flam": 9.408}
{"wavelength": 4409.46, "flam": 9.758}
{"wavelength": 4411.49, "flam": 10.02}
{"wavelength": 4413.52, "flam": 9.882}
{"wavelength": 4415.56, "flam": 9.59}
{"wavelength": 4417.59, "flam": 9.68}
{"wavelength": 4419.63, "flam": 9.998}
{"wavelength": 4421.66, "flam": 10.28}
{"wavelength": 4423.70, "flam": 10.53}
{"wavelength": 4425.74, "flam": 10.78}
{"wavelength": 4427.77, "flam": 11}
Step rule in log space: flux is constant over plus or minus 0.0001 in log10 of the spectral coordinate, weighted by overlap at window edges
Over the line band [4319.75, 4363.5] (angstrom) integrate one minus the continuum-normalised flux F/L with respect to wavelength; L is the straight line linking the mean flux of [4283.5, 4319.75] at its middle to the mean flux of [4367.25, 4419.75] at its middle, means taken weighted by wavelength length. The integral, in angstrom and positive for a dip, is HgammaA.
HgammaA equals -4.6 angstrom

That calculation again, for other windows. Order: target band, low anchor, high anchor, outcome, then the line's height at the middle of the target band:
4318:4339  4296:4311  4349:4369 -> -3.3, 8.04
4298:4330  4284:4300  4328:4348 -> 3.2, 8.66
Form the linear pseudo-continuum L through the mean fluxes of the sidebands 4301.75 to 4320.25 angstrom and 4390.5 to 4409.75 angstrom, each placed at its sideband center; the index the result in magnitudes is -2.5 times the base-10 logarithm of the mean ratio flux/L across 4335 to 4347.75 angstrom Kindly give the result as -0.112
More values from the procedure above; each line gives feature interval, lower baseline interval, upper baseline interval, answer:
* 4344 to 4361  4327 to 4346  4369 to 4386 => -0.06 mag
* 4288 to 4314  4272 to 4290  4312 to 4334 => 0.23 mag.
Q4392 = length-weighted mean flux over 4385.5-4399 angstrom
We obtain 9.66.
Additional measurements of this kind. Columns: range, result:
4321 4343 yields 9.02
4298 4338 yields 8.23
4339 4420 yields 9.66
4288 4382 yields 8.92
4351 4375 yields 9.99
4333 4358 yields 9.59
